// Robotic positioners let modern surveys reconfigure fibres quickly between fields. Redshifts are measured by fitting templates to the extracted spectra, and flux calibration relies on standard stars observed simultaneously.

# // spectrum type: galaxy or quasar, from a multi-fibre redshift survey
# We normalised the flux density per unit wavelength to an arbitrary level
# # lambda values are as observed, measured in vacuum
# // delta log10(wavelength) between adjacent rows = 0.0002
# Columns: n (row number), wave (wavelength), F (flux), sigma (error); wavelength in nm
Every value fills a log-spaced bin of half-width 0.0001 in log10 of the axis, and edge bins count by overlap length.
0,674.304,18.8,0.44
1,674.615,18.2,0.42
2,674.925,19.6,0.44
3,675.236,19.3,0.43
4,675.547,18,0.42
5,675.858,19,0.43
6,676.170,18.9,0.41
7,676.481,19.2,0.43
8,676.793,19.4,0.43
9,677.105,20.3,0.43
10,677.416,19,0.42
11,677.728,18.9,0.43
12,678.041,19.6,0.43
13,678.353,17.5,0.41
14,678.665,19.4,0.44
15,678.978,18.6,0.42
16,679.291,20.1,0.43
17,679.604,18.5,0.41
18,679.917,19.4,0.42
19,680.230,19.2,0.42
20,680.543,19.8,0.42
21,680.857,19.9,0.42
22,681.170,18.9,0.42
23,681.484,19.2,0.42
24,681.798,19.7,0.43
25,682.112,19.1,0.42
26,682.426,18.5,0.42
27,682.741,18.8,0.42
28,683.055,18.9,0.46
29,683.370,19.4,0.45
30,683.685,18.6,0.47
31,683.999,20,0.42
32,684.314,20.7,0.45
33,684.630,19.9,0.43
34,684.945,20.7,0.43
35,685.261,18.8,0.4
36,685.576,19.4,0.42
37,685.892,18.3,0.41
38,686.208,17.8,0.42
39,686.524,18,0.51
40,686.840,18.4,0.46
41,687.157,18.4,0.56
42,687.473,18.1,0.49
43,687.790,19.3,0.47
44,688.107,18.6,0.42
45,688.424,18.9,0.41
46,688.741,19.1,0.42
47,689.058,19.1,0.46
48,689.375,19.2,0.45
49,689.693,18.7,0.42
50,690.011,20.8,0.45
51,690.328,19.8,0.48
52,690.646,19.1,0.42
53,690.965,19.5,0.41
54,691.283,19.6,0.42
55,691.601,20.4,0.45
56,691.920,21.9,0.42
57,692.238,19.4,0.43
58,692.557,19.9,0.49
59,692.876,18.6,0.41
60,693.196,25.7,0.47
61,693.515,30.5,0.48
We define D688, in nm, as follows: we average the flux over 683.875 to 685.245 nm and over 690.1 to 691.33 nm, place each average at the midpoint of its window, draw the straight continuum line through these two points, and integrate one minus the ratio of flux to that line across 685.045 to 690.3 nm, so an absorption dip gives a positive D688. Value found 0.27 nm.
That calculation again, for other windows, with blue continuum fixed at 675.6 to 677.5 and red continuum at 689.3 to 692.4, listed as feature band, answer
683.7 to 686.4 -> 0.03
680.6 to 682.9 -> 0.03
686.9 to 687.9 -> 0.06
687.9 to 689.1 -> 0.05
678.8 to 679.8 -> 0.01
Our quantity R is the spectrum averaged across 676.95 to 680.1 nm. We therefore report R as 19.1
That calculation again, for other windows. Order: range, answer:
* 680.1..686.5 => 19.3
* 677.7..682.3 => 19.2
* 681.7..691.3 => 19.1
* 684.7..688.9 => 18.8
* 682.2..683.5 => 18.9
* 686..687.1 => 18.1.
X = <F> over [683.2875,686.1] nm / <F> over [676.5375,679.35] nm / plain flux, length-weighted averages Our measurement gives 1.02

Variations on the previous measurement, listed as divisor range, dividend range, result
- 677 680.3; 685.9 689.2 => 0.97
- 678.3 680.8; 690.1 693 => 1.04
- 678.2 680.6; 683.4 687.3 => 1.00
